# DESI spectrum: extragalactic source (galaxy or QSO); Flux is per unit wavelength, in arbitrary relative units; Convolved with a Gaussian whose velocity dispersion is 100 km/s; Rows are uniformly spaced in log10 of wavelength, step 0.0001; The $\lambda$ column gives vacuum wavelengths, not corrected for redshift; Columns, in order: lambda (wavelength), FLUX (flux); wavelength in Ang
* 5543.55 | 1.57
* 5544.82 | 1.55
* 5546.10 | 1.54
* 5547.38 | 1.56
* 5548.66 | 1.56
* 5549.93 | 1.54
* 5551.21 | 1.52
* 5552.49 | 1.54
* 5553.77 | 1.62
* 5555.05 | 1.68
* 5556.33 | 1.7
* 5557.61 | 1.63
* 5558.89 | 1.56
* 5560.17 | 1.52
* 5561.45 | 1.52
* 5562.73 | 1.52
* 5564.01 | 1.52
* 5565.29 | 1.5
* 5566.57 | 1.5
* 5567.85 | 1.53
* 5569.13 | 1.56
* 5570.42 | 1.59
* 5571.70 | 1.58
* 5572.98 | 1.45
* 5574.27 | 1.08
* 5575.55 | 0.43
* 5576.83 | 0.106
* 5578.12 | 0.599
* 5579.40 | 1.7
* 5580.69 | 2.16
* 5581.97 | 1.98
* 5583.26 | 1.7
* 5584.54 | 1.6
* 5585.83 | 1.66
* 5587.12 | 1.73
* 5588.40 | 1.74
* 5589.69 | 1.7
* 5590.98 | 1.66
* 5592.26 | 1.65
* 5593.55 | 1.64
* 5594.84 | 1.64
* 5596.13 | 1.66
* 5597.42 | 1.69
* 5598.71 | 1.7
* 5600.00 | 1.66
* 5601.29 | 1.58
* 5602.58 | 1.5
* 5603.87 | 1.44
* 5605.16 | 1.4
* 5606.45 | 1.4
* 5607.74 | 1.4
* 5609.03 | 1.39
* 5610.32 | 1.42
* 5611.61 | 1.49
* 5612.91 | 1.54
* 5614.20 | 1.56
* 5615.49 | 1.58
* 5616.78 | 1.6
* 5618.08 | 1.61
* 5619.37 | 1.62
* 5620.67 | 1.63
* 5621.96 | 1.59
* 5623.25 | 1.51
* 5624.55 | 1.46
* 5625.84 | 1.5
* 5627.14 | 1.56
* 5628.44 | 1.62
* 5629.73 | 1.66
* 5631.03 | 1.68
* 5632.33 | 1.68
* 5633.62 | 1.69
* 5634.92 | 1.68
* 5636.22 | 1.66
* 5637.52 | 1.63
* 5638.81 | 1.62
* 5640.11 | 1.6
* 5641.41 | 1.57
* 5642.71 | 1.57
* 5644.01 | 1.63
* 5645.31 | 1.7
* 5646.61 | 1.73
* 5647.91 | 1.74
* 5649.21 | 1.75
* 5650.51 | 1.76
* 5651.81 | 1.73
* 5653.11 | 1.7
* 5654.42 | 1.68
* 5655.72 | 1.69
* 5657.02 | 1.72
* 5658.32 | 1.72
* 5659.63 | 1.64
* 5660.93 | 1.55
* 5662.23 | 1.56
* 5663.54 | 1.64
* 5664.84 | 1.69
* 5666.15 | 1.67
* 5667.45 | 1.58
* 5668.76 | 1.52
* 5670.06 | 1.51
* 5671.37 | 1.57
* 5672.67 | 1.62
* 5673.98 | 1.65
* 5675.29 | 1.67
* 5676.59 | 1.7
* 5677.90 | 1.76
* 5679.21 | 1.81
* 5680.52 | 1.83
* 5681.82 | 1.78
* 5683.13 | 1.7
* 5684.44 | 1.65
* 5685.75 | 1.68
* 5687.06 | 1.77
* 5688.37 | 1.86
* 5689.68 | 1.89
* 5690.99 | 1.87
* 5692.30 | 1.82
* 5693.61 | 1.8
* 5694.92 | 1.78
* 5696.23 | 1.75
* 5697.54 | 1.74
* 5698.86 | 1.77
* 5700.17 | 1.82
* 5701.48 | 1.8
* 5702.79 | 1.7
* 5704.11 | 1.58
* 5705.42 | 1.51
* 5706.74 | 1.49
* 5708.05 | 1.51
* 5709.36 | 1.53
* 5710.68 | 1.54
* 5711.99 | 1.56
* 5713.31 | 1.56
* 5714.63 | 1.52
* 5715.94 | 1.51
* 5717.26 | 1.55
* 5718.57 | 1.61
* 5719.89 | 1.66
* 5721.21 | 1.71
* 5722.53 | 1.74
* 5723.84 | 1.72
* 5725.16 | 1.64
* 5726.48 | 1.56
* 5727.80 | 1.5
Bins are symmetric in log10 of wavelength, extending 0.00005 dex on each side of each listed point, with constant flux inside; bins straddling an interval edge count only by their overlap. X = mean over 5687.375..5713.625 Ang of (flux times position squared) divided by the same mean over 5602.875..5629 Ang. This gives 1.15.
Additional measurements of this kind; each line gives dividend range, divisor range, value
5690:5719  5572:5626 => 1.14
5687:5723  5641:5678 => 1.03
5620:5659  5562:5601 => 1.12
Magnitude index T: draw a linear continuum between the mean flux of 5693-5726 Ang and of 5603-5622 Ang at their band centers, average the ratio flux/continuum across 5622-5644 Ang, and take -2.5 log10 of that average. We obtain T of -0.05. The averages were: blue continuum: 1.51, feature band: 1.61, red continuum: 1.64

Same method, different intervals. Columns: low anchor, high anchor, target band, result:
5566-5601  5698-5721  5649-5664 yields -0.076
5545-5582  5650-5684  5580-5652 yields -0.044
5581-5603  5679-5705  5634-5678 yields 0.055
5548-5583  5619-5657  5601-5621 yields 0.047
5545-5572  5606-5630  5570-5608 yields 0.037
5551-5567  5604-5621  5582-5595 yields -0.104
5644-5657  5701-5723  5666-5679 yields 0.027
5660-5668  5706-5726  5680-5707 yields -0.094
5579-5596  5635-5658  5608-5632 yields 0.097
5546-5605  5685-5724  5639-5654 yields -0.045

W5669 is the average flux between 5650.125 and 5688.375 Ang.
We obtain 1.68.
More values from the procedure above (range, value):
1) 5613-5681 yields 1.64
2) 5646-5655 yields 1.73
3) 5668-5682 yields 1.67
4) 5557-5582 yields 1.39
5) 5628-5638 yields 1.66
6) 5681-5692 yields 1.78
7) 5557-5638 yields 1.53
